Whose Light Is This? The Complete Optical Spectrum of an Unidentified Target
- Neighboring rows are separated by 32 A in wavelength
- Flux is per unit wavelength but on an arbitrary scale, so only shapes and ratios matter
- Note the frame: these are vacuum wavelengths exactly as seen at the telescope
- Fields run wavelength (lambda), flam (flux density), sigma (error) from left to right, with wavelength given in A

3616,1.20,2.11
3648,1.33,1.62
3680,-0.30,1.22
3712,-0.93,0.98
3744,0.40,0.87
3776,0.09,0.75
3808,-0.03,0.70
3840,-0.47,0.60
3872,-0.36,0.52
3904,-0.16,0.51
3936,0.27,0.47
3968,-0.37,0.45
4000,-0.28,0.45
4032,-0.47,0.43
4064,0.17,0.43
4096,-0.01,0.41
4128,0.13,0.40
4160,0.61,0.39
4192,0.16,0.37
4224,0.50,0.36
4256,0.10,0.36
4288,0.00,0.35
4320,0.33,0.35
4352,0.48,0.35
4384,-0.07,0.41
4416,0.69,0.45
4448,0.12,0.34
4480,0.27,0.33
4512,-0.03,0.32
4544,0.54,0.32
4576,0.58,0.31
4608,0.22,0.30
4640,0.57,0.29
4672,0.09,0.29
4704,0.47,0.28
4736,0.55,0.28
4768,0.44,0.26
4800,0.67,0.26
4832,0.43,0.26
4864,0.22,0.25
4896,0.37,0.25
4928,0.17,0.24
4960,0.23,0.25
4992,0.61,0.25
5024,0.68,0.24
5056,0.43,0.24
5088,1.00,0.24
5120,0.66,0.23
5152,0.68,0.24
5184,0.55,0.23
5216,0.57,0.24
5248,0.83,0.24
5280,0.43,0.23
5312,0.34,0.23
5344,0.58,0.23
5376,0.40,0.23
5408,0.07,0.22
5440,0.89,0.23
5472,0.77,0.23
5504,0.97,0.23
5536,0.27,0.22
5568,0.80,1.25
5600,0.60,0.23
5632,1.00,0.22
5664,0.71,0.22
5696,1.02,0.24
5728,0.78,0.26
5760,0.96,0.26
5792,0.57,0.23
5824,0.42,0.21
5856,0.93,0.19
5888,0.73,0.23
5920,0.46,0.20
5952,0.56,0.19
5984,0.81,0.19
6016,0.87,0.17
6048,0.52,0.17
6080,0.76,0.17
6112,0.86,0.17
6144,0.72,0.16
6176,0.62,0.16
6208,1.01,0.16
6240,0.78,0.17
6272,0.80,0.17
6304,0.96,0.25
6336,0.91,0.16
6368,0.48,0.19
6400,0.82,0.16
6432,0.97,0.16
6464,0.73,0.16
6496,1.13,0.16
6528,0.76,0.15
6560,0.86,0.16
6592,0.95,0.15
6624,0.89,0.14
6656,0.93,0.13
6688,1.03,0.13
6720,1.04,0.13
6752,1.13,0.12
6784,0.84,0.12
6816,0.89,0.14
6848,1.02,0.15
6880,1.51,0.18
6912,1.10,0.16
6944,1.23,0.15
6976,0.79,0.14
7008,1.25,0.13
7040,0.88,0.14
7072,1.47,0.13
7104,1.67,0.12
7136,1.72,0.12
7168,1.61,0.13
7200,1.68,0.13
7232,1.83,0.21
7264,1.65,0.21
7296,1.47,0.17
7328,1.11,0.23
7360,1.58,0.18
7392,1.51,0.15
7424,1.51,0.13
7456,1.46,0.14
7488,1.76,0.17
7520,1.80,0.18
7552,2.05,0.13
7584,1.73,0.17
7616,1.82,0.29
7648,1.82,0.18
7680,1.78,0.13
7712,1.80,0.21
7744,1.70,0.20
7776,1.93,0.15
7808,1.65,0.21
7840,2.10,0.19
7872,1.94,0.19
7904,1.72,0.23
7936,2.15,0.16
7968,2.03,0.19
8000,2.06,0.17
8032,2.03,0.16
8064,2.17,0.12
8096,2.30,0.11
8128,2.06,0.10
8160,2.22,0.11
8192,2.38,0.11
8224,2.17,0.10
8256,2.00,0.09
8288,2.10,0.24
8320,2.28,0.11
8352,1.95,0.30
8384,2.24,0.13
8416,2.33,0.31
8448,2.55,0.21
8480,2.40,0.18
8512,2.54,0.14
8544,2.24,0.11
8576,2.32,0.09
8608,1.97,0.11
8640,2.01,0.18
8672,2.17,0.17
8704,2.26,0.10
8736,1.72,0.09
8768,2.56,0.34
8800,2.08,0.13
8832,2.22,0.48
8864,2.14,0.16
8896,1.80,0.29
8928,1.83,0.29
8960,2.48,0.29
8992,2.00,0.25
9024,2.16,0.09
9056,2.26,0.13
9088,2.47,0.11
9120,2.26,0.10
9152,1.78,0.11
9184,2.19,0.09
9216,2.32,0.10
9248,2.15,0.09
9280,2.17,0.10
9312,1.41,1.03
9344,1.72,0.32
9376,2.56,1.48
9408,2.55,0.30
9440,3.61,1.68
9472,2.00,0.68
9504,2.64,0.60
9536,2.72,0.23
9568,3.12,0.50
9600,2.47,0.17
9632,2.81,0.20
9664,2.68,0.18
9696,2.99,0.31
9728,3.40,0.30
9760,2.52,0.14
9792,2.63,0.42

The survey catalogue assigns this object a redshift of 0.77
